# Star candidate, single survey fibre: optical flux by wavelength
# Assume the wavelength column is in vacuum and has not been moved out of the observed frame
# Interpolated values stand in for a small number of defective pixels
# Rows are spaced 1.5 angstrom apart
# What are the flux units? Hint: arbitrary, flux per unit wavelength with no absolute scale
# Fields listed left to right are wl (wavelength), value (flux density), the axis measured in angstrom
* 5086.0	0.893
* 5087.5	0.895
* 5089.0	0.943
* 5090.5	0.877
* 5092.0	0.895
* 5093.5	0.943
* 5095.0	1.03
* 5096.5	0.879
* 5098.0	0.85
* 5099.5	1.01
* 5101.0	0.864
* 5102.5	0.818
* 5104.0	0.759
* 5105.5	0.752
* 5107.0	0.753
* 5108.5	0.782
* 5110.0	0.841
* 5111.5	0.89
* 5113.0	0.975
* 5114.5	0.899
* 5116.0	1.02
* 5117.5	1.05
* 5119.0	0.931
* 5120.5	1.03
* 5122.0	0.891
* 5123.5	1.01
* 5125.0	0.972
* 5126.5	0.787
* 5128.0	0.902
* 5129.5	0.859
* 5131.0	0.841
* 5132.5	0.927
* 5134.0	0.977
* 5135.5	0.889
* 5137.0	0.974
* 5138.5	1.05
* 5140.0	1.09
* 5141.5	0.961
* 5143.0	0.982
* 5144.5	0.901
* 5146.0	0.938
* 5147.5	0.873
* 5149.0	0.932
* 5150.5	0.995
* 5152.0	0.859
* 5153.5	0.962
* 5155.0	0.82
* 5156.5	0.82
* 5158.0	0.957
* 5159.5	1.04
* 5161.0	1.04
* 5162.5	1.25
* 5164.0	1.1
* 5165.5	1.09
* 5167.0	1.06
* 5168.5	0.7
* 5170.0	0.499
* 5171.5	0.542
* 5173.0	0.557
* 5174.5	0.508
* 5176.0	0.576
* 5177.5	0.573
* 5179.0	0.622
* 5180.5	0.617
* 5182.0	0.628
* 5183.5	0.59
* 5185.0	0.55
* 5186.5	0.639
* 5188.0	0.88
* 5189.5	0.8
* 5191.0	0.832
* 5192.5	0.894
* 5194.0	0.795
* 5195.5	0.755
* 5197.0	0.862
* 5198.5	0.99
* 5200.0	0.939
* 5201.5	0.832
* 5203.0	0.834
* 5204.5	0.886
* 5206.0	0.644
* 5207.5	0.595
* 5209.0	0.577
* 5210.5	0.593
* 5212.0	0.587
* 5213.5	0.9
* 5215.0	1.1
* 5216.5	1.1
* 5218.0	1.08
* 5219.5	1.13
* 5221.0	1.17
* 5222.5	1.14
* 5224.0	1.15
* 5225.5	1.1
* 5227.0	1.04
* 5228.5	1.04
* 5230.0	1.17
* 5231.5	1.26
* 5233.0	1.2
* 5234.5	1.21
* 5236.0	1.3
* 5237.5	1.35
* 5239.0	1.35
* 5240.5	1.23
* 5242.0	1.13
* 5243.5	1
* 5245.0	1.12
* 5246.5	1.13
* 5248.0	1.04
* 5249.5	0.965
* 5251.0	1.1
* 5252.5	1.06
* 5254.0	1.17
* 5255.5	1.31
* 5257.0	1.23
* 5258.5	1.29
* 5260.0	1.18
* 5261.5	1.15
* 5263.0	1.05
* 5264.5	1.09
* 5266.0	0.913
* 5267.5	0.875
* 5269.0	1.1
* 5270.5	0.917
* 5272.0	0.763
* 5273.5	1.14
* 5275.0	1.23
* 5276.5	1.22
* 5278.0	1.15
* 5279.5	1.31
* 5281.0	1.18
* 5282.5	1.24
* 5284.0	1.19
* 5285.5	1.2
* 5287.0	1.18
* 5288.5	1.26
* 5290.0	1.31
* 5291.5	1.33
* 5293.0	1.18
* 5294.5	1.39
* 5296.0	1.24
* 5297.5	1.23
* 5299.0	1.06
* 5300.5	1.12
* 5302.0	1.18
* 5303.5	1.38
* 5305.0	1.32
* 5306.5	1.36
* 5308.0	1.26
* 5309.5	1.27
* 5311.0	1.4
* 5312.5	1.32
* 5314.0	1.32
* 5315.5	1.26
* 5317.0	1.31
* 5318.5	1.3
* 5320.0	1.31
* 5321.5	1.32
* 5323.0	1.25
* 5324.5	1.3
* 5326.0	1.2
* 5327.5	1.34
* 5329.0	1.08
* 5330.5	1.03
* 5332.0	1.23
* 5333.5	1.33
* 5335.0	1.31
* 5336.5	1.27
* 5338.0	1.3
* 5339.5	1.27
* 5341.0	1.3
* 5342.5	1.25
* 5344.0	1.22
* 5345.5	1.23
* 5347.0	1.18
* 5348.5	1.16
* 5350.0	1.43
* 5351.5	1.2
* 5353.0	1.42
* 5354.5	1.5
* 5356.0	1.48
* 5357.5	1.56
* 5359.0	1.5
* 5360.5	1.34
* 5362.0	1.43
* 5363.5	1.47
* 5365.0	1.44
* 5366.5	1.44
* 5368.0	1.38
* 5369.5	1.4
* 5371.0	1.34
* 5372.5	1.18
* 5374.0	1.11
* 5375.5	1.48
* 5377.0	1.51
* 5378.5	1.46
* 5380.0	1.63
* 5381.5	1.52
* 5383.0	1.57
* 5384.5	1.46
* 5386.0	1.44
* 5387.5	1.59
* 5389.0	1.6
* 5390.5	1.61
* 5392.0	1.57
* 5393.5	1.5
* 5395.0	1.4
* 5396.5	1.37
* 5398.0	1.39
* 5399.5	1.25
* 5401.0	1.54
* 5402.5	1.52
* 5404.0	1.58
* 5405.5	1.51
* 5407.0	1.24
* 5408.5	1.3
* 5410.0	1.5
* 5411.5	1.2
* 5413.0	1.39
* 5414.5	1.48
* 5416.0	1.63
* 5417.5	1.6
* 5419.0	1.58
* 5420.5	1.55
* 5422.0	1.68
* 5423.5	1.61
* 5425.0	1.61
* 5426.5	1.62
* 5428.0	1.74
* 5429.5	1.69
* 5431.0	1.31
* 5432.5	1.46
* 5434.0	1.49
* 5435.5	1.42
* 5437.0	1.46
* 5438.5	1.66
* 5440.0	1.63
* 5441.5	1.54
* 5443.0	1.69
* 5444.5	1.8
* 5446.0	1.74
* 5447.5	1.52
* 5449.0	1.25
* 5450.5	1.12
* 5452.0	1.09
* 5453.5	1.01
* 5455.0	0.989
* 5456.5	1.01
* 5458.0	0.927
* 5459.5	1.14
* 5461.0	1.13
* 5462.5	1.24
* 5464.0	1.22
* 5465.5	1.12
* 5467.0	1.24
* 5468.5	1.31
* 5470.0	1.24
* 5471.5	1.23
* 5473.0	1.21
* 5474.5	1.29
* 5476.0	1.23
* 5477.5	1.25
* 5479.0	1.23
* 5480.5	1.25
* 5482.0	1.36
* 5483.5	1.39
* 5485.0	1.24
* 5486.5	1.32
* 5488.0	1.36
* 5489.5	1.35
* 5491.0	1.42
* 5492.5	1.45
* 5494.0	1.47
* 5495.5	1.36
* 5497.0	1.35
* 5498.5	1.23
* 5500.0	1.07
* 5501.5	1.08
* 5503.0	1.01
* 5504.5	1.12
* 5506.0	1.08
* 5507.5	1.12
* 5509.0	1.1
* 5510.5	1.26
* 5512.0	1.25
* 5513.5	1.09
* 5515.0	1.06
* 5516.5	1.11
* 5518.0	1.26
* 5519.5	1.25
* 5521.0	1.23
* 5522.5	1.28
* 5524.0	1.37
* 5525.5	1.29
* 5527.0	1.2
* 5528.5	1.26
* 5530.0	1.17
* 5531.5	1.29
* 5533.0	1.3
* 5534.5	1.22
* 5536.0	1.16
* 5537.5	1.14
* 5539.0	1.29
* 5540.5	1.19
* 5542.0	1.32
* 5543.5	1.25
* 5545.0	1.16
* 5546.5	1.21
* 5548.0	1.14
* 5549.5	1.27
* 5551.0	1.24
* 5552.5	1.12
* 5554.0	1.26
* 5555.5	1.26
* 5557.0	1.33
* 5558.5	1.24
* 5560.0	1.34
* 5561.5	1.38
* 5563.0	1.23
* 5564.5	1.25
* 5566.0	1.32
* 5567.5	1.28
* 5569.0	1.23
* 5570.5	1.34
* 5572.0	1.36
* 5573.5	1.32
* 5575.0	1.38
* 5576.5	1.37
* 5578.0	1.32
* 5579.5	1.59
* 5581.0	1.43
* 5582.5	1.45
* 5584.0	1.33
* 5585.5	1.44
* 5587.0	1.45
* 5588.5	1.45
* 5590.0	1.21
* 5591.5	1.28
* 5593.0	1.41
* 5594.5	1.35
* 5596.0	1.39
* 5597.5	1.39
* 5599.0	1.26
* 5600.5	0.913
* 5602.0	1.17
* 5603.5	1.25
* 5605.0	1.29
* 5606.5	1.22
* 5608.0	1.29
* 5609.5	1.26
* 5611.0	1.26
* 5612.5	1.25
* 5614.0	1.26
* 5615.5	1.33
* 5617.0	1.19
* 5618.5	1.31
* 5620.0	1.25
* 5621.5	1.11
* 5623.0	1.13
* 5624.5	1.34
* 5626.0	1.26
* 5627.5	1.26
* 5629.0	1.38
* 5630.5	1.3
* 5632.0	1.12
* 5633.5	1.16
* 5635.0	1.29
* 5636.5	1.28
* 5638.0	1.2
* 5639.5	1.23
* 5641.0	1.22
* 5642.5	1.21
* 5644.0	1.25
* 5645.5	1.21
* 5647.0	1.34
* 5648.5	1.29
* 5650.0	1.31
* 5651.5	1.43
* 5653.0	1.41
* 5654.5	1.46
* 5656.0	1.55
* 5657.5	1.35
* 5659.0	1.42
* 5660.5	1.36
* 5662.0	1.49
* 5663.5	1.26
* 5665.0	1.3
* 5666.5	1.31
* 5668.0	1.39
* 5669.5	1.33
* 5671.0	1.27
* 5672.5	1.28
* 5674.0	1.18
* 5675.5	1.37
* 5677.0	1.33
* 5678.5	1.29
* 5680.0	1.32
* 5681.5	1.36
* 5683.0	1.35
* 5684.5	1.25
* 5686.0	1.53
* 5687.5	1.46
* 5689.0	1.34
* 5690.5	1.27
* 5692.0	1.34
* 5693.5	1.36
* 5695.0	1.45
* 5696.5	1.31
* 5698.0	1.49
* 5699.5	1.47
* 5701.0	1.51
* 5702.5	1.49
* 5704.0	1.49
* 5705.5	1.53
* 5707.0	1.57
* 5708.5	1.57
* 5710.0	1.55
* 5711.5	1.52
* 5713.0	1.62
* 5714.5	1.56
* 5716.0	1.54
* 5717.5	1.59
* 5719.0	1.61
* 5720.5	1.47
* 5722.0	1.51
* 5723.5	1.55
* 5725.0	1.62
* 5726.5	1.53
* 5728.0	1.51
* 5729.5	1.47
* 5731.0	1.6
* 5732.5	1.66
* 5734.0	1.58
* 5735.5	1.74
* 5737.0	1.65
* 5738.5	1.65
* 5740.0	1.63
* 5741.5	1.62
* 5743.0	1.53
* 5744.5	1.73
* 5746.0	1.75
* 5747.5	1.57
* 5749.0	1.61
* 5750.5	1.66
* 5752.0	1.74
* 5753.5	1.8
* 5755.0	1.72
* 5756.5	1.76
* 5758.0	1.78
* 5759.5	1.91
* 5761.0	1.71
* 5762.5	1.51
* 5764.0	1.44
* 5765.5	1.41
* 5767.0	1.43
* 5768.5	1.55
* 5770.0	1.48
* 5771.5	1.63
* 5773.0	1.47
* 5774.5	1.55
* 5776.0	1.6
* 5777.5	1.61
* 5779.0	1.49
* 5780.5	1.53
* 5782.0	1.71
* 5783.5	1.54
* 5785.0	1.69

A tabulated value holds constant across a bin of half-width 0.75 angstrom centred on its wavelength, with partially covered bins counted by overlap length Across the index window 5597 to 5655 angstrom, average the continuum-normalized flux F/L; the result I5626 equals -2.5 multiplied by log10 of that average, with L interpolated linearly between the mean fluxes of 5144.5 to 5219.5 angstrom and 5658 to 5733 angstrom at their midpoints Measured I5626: 0.08 mag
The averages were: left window 0.817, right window 1.44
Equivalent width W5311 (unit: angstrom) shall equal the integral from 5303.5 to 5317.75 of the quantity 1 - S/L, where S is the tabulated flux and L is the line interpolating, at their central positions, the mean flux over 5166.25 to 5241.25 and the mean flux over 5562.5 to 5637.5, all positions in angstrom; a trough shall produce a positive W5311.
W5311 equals -4.7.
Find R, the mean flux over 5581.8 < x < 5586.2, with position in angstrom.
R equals 1.41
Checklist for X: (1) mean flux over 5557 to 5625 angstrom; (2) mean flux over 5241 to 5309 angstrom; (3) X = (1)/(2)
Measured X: 1.12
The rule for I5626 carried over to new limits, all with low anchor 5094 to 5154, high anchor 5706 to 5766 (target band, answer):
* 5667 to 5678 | 0.18 mag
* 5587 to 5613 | 0.14 mag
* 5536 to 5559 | 0.14 mag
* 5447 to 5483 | 0.10 mag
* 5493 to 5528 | 0.13 mag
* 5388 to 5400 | -0.20 mag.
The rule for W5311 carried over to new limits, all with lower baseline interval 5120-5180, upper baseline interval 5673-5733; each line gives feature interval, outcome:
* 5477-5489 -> -0.7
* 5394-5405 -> -2.8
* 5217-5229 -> -1.9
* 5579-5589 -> -0.8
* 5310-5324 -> -3.3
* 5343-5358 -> -3.3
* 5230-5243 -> -3.6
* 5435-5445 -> -3.5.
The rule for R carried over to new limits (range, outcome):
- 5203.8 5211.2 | 0.658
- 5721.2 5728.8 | 1.54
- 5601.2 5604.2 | 1.2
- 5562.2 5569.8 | 1.26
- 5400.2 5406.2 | 1.54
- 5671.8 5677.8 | 1.29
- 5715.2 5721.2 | 1.55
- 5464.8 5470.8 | 1.23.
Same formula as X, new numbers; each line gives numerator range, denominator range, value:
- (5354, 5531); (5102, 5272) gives 1.45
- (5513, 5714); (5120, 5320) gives 1.29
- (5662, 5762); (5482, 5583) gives 1.20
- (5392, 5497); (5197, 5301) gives 1.27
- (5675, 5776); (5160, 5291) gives 1.56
